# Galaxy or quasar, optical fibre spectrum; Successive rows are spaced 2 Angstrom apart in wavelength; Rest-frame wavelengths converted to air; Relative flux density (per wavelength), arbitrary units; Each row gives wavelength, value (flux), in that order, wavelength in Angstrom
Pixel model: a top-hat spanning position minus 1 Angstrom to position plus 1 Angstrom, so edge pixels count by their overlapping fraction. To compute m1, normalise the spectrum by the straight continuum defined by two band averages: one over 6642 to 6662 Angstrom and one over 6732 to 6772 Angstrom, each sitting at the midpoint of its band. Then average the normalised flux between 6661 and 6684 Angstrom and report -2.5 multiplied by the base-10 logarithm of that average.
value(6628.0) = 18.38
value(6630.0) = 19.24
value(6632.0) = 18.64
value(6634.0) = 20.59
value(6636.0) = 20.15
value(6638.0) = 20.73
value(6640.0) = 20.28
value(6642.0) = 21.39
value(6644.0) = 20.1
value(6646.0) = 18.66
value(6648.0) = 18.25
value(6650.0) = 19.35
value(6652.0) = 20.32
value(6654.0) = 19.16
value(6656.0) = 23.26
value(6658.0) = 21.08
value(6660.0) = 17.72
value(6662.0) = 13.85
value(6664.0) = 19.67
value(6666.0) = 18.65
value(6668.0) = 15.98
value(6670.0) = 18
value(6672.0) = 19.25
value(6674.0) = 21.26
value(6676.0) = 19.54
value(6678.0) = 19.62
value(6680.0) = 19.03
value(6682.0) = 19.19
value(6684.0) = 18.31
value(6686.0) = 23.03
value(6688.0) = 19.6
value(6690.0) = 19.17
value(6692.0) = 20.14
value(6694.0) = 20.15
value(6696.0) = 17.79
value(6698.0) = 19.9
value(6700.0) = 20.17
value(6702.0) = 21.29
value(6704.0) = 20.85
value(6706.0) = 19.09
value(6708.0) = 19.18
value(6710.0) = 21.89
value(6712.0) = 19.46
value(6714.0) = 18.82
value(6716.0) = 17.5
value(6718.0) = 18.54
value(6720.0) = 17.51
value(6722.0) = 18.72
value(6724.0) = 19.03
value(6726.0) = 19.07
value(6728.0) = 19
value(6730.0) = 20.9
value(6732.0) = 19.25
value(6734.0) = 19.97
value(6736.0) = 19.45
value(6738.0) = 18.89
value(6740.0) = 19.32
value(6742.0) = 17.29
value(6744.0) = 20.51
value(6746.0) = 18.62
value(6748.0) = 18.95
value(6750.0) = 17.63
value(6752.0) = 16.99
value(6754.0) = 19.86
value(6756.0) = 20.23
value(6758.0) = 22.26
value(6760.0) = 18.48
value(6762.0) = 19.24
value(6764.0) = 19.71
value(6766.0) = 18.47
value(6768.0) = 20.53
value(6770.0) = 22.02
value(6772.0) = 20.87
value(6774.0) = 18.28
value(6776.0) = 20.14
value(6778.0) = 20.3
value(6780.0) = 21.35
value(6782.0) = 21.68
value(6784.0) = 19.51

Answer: 0.06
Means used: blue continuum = 19.6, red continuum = 19.4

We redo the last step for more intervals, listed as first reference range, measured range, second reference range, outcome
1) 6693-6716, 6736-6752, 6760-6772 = 0.068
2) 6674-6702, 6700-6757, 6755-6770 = 0.037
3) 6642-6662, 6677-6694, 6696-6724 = -0.018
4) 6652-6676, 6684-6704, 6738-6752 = -0.069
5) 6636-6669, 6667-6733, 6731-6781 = 0.001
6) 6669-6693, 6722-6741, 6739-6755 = -0.029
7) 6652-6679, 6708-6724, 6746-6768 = 0.011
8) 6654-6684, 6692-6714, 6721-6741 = -0.041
